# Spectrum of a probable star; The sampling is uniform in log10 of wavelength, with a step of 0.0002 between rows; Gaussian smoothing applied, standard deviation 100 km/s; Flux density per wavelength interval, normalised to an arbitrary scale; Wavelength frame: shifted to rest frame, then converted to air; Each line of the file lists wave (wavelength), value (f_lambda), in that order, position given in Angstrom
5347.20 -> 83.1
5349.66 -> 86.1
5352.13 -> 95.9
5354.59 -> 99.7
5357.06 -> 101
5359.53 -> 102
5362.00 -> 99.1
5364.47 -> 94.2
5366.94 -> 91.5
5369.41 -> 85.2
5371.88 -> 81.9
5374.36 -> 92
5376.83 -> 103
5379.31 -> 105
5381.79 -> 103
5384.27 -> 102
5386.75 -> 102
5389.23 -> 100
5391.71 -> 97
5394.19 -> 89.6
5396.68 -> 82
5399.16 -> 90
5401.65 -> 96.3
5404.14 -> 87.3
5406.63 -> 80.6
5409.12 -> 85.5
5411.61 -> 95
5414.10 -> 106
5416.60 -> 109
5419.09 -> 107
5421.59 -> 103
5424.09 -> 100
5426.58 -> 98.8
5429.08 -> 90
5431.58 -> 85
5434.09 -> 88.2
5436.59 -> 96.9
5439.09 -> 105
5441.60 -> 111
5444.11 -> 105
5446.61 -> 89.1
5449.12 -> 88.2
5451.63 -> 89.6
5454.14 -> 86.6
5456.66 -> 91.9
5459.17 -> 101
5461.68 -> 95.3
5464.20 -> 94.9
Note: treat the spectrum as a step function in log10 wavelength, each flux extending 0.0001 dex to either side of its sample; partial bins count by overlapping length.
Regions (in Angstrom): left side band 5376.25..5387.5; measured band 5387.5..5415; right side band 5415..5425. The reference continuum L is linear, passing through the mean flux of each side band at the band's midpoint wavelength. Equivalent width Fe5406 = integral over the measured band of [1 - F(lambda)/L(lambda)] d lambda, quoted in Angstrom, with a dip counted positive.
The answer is 3.2 Angstrom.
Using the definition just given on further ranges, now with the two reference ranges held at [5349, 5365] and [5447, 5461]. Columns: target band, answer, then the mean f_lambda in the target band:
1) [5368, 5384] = 0.1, 95.4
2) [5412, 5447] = -2.5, 99.7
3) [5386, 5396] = -0.1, 96.1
